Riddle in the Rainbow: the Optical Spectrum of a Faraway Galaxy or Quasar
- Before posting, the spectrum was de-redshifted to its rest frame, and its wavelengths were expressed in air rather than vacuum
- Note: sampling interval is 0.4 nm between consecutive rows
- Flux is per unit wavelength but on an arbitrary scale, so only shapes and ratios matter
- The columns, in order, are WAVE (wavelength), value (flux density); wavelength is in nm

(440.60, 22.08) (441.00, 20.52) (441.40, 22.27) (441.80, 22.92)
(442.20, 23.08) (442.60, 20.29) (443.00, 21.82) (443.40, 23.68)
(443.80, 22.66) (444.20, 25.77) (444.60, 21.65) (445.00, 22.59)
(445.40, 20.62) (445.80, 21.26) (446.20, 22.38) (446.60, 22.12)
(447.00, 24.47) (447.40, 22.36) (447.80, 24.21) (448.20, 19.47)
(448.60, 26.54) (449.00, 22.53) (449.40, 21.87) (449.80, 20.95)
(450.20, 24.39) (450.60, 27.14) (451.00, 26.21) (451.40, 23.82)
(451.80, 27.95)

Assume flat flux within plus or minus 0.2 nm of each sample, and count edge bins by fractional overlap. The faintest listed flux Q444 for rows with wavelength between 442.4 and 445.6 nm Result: 20.29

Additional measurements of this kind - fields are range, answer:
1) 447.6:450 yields 19.47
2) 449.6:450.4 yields 20.95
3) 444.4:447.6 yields 20.62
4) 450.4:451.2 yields 26.21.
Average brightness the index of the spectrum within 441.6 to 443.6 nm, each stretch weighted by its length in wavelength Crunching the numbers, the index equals 22.4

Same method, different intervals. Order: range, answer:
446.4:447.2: 23.3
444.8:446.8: 21.8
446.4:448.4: 22.5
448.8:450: 21.8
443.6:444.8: 23.4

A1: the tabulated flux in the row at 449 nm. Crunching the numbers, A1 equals 22.53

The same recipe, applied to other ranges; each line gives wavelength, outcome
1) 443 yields 21.82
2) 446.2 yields 22.38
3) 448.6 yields 26.54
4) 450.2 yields 24.39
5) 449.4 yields 21.87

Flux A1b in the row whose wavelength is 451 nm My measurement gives 26.21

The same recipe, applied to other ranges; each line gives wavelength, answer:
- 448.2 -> 19.47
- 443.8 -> 22.66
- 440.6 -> 22.08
